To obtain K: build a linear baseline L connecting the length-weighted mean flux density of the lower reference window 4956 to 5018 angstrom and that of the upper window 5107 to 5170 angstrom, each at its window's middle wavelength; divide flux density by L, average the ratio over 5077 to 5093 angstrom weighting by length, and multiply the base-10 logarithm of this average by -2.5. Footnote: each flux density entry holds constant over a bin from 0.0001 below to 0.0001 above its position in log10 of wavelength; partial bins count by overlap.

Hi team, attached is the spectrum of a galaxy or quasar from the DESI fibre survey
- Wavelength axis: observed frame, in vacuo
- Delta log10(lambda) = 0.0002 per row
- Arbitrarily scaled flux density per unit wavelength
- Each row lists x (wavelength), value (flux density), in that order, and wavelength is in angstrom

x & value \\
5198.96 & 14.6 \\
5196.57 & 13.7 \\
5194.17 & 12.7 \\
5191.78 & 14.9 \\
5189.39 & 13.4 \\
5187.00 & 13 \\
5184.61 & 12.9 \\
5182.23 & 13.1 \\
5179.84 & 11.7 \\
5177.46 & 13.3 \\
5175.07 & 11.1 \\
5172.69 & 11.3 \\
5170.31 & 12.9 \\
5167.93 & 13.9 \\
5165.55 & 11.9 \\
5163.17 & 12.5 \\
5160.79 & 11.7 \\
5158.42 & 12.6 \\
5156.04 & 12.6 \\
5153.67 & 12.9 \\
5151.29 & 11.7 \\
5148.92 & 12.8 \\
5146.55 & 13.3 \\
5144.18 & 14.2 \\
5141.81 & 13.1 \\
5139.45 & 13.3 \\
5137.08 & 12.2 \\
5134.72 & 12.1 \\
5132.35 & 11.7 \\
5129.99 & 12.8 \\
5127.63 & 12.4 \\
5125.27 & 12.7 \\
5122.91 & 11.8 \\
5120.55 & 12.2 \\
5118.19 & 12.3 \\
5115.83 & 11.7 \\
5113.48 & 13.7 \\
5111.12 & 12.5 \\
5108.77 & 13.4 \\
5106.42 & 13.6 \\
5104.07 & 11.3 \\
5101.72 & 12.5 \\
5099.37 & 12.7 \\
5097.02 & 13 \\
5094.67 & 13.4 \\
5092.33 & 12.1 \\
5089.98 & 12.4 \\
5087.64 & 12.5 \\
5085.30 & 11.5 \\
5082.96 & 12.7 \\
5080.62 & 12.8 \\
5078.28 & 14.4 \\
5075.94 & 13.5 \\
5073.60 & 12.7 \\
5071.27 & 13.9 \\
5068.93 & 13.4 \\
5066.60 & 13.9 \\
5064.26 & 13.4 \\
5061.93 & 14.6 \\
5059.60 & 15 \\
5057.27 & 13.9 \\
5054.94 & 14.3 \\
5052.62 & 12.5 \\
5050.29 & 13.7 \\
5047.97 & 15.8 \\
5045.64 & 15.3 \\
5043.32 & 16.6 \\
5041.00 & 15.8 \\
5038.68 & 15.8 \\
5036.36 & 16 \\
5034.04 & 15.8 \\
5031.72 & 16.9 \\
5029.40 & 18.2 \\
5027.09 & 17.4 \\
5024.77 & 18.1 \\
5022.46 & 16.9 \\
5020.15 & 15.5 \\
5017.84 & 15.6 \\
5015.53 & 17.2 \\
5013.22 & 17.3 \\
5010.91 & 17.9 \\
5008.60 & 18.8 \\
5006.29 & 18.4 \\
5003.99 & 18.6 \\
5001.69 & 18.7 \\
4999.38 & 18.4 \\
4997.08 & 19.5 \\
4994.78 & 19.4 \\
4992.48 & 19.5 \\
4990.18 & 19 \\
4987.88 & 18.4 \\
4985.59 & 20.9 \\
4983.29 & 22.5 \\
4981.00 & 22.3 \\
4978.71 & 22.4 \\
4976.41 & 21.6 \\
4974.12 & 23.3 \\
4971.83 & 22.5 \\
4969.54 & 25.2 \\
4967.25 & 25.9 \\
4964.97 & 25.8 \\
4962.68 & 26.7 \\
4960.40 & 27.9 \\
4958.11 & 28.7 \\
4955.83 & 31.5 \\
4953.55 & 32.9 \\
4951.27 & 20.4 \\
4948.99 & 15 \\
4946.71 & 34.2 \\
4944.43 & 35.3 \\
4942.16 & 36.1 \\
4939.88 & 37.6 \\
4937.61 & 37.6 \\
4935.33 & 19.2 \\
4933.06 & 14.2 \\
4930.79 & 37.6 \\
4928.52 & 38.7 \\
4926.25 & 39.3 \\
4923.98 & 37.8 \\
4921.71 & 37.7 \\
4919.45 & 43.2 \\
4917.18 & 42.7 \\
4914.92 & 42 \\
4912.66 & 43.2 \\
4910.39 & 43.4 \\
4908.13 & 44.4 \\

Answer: 0.238 mag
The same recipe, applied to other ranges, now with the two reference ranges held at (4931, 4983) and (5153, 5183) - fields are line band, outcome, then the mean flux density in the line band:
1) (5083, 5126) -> 0.31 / 12.5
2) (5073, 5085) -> 0.37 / 13.1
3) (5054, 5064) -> 0.35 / 14.4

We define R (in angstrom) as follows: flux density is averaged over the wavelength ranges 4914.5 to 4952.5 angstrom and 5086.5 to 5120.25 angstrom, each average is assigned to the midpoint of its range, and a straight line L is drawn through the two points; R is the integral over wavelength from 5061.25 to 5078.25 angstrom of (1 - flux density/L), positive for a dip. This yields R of 3.1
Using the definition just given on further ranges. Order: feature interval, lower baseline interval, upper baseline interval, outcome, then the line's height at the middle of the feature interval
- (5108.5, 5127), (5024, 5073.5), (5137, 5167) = 1.4 angstrom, 13.5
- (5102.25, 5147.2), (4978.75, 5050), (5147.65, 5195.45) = 4.9 angstrom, 14.2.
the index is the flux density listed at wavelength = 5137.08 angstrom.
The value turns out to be 12.2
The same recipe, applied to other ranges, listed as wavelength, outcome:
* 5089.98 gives 12.4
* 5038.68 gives 15.8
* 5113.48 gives 13.7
